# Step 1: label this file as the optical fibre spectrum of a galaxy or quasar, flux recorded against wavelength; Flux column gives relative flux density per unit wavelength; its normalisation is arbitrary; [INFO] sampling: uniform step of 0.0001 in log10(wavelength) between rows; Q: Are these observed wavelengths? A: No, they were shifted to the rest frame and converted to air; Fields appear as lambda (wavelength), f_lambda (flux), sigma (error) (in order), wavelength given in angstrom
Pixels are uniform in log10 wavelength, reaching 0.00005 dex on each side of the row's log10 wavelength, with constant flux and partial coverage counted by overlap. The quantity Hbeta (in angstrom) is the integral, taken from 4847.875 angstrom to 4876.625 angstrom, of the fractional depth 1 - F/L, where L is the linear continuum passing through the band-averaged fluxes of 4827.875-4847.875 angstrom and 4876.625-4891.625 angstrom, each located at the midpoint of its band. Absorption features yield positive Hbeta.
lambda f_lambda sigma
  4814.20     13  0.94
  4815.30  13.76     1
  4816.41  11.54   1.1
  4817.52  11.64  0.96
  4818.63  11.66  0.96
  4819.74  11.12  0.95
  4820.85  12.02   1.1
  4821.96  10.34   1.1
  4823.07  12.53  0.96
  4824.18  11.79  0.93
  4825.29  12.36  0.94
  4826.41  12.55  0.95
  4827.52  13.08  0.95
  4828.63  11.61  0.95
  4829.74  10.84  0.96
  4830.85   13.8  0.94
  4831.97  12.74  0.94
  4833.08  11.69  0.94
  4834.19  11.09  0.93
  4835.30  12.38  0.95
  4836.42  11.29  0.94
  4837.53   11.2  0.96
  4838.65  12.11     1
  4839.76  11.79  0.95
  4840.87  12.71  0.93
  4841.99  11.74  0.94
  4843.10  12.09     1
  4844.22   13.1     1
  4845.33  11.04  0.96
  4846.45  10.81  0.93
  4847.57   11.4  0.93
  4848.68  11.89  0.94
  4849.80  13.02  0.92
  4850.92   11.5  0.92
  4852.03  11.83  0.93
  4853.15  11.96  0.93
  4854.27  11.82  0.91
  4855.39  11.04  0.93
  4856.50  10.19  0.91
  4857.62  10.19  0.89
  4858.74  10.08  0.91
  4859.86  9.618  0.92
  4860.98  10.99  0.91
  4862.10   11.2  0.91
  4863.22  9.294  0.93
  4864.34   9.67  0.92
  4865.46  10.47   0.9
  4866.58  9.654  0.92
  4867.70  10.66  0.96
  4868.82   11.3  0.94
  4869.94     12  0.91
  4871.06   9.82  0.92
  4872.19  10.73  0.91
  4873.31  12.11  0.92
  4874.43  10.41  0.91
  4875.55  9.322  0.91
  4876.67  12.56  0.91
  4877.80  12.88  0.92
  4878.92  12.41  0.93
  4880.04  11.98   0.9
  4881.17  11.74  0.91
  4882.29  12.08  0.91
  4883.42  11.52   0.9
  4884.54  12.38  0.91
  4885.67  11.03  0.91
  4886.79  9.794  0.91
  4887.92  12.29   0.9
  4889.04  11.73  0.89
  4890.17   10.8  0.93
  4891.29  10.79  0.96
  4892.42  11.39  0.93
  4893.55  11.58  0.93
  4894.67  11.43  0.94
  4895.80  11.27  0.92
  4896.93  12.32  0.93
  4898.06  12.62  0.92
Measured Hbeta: 2.2 angstrom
